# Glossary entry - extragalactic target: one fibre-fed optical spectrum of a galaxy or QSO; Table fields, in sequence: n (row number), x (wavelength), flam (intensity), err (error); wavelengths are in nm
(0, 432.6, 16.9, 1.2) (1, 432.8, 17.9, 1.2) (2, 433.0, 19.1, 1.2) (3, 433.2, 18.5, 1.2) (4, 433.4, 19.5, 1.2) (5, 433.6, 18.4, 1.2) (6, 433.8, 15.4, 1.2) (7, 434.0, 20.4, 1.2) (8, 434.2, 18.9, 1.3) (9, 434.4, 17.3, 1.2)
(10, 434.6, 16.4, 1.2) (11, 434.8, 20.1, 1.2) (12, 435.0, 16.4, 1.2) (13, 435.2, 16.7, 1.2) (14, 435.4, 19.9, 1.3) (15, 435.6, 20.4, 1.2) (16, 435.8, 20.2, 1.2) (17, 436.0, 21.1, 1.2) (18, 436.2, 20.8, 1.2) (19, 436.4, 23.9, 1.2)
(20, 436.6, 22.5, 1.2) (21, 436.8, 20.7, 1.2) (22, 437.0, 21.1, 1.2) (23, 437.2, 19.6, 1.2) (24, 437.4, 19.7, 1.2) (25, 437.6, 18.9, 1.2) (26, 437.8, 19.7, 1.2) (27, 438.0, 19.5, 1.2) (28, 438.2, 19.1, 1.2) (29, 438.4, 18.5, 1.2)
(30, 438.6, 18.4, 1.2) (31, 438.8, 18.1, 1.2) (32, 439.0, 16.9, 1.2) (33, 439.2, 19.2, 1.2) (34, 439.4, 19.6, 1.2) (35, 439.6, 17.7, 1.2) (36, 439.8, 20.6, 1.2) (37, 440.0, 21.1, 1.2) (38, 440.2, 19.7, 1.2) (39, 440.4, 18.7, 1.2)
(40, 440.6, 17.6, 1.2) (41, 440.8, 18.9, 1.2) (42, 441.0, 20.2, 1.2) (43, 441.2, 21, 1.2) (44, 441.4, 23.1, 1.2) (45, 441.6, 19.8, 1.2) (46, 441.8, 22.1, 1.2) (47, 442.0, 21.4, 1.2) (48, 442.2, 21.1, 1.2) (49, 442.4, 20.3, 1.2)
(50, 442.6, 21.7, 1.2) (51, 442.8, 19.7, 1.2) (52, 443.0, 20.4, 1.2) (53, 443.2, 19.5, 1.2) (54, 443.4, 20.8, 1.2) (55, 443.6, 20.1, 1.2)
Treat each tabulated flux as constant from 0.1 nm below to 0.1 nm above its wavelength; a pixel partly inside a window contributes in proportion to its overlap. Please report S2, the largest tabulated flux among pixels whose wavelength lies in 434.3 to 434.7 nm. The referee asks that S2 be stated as 17.3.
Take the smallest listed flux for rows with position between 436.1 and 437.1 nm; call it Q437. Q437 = 20.7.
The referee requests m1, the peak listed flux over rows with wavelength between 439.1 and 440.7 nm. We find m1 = 21.1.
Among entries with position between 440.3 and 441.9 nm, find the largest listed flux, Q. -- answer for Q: 23.1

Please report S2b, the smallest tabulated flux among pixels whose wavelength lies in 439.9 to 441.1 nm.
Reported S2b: 17.6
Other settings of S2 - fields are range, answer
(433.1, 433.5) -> 19.5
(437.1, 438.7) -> 19.7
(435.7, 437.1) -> 23.9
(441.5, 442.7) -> 22.1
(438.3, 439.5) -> 19.6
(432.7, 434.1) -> 20.4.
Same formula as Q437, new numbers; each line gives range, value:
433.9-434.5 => 17.3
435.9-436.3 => 20.8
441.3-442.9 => 19.7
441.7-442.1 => 21.4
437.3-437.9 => 18.9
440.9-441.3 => 20.2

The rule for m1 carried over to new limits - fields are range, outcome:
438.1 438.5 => 19.1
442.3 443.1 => 21.7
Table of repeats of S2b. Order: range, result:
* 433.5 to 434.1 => 15.4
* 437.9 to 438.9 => 18.1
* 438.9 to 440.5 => 16.9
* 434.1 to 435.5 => 16.4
